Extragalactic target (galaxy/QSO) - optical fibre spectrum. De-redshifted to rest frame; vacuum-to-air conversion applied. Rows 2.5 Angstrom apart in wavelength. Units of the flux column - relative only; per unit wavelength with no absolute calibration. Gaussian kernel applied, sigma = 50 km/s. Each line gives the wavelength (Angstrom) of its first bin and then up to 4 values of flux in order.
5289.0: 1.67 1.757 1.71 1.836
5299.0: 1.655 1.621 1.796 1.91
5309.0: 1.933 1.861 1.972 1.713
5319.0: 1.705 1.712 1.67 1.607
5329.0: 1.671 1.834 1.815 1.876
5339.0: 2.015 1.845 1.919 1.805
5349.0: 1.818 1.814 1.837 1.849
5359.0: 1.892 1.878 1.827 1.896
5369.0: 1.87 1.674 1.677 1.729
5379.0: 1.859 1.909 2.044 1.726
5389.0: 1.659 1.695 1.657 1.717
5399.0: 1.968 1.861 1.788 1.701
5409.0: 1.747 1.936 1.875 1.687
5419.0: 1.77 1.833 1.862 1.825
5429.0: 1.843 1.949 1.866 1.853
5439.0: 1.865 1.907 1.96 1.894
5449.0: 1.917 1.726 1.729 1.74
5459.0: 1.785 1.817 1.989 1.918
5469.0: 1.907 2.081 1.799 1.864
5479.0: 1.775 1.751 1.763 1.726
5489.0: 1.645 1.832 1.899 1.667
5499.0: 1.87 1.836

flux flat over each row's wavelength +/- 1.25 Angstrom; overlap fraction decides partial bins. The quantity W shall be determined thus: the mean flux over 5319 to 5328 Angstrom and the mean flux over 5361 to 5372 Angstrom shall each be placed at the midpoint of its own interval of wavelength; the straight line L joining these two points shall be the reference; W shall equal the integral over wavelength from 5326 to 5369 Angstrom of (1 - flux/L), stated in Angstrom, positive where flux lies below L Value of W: -1.91 Angstrom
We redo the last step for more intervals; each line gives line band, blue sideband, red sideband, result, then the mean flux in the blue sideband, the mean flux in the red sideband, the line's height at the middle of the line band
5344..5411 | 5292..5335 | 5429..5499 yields -0.4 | 1.77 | 1.84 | 1.8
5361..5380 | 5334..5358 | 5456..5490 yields 0.6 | 1.86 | 1.83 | 1.86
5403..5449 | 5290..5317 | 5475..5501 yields -1.5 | 1.8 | 1.78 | 1.79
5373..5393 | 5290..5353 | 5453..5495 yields 0.2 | 1.79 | 1.82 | 1.81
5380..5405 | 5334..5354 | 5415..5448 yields 0.8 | 1.86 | 1.86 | 1.86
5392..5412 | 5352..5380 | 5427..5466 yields 0.5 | 1.82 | 1.86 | 1.83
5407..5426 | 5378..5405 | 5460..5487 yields 0.1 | 1.81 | 1.86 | 1.82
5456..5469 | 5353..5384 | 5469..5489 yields -0.3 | 1.83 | 1.82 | 1.82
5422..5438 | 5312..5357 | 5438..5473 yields -0.1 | 1.8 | 1.87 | 1.86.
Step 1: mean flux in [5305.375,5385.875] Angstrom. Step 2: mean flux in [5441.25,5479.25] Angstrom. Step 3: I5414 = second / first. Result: 1.02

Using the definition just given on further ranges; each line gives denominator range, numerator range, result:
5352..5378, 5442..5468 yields 1.02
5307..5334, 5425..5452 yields 1.06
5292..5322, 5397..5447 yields 1.03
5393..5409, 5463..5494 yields 1.03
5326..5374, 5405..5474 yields 1.01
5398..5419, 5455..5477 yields 1.03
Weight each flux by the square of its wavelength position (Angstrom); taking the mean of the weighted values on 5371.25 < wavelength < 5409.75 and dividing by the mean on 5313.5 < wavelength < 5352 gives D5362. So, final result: 1.0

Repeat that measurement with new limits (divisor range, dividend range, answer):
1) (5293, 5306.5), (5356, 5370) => 1.10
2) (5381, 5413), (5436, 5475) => 1.06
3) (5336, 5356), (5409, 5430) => 1.00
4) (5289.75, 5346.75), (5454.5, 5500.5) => 1.08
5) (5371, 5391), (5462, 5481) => 1.10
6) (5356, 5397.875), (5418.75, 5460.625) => 1.05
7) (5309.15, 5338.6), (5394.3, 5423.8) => 1.05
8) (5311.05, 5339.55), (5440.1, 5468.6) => 1.09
